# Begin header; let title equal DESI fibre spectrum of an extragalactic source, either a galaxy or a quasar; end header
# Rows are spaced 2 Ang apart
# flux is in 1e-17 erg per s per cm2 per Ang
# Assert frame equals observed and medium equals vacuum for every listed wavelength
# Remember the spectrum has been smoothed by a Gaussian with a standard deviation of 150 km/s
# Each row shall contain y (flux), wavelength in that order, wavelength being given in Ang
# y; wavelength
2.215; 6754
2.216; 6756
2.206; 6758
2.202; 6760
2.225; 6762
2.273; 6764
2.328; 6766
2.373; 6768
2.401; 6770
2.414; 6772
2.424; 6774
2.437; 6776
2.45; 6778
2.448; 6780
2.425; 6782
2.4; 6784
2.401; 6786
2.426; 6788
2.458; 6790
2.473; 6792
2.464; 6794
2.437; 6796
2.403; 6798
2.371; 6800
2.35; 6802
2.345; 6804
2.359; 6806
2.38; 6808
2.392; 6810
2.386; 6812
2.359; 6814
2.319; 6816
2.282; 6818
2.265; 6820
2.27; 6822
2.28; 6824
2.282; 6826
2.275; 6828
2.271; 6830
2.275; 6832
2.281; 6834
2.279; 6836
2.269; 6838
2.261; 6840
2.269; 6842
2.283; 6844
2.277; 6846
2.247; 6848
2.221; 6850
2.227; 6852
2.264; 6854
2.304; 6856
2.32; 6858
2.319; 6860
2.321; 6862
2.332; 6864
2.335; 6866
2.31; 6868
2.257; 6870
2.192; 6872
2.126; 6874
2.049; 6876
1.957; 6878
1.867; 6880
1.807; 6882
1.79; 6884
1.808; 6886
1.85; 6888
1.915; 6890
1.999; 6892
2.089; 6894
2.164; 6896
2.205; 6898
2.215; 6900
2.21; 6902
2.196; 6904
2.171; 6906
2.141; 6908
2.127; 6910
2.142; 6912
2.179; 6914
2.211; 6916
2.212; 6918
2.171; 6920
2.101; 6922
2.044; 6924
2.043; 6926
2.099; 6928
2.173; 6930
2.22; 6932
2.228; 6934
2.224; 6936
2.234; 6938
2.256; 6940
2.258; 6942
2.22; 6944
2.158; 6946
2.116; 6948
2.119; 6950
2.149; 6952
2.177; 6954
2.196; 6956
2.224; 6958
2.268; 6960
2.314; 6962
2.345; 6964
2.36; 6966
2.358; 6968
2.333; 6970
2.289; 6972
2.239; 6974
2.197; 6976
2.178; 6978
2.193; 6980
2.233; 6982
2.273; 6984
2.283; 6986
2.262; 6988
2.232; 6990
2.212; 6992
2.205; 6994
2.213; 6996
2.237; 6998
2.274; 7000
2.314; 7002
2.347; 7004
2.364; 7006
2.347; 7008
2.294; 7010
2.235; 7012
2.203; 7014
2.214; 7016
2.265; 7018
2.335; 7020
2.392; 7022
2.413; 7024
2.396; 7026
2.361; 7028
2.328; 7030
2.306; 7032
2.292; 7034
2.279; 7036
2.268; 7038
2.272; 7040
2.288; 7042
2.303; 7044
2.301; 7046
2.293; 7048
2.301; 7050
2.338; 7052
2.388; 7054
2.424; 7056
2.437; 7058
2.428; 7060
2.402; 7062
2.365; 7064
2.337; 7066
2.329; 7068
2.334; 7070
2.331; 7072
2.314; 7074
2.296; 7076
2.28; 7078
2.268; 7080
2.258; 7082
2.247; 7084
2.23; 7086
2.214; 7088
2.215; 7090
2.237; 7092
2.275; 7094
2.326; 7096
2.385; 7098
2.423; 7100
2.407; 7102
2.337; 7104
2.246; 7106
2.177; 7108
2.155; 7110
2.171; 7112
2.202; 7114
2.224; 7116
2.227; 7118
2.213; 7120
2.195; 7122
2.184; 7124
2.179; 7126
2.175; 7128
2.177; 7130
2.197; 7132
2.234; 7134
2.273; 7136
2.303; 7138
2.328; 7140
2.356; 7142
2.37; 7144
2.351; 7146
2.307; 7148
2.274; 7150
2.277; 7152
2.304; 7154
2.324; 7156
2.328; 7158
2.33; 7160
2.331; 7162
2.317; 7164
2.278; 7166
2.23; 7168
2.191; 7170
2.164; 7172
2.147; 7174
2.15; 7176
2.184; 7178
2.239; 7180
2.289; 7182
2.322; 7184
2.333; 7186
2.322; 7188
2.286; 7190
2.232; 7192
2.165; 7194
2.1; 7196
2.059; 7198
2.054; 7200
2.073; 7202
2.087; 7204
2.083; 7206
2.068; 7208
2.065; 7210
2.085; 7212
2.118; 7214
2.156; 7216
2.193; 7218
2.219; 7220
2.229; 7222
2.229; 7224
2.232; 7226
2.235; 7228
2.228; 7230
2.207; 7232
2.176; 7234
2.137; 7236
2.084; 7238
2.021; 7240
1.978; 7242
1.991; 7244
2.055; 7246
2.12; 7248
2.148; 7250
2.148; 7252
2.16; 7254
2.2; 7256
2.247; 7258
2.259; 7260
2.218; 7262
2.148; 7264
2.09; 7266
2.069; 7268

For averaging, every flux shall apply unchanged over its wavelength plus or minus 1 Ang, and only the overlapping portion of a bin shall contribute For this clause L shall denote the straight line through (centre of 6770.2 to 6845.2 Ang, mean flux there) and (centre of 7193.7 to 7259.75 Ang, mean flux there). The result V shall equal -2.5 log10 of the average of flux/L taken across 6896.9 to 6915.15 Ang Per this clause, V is 0.06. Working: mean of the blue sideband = 2.36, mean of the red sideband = 2.13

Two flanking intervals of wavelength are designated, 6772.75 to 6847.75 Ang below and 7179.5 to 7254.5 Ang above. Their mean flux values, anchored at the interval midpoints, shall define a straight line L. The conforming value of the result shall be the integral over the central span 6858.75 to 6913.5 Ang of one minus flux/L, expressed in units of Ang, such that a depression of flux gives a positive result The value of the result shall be 4.9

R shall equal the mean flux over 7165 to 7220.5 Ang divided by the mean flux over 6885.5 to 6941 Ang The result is 1.02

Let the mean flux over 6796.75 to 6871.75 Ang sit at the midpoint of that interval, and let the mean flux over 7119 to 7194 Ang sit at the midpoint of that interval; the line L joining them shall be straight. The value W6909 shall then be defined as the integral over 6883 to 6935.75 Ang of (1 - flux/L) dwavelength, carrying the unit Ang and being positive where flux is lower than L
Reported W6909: 4.3 Ang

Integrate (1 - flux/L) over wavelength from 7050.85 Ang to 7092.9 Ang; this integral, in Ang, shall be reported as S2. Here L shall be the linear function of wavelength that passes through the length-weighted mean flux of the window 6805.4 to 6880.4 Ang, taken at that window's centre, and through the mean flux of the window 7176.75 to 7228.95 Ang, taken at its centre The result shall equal -2.05 Ang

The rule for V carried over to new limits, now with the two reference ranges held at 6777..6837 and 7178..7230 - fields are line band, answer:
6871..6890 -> 0.20 mag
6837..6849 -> 0.04 mag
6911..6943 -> 0.06 mag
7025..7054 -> -0.03 mag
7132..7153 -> -0.05 mag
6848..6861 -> 0.03 mag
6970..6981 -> 0.03 mag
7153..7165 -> -0.06 mag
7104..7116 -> 0.01 mag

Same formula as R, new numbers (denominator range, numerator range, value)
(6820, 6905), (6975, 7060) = 1.05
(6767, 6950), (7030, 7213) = 1.01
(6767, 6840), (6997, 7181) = 0.97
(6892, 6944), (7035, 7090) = 1.07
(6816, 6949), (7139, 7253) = 1.01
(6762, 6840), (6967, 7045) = 0.97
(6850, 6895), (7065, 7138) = 1.07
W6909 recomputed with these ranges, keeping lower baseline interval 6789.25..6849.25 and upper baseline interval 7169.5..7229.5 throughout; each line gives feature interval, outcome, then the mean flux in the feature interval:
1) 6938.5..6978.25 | 0.6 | 2.24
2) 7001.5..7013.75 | -0.3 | 2.31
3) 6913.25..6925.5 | 0.8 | 2.15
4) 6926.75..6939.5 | 0.5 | 2.2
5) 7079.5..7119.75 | -0.8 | 2.26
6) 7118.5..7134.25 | 0.1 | 2.19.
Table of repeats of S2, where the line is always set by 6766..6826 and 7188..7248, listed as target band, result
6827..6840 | 0.5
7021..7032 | -0.6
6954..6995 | 0.4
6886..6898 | 1.7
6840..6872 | 0.9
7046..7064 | -1.1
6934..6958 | 1.1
